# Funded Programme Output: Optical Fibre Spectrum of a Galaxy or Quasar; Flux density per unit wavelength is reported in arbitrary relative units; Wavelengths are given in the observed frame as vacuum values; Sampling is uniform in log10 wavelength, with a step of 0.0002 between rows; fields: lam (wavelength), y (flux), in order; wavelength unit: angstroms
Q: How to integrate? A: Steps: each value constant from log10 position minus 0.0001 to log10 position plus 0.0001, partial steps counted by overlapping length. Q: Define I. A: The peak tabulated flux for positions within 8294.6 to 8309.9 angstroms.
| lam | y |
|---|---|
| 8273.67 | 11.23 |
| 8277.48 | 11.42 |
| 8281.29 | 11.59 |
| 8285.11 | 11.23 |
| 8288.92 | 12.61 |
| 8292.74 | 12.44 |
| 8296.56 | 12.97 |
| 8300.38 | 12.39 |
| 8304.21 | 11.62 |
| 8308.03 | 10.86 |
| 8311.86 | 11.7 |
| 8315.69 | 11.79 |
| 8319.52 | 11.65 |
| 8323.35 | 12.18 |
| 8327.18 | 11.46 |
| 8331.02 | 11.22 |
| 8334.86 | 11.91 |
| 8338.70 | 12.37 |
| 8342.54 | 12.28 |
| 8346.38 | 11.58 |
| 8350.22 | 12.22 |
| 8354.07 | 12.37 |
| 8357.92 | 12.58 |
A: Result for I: 12.97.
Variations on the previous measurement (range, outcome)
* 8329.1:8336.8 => 11.91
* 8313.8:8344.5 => 12.37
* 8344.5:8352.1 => 12.22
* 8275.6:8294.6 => 12.61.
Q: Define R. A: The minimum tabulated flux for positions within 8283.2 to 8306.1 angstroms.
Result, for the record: 11.23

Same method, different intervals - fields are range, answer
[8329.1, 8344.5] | 11.22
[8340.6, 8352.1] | 11.58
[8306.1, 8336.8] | 10.86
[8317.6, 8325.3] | 11.65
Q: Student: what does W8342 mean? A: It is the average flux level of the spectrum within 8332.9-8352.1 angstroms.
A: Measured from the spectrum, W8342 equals 12.1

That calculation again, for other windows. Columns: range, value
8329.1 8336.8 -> 11.6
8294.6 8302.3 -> 12.7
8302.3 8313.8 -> 11.4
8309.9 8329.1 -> 11.8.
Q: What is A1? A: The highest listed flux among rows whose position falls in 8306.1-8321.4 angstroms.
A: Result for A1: 11.79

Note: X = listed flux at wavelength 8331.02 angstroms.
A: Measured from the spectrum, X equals 11.22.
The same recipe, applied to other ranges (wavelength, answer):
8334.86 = 11.91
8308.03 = 10.86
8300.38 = 12.39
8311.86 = 11.7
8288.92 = 12.61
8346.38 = 11.58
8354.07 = 12.37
